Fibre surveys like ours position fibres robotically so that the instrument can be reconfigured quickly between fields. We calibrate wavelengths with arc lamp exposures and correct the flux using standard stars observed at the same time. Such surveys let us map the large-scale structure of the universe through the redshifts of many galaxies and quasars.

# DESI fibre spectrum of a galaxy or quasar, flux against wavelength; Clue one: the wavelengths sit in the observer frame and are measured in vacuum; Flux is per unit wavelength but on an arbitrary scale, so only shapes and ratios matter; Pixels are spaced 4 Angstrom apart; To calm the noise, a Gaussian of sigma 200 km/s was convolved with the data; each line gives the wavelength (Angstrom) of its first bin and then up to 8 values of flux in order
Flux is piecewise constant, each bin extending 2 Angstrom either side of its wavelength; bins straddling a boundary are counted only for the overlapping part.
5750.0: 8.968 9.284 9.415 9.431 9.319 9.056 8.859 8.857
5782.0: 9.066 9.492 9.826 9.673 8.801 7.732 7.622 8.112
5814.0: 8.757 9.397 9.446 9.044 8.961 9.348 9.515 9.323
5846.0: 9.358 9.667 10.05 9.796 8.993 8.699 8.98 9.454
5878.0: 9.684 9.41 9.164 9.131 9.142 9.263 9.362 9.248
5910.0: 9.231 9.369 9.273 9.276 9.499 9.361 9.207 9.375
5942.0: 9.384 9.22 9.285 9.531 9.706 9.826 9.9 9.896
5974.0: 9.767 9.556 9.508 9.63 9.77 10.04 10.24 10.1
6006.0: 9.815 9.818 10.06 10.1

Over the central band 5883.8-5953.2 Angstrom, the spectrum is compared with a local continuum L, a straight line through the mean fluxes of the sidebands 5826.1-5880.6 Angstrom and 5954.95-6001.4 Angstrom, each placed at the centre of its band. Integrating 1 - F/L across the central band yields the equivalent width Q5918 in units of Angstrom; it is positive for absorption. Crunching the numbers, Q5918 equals 2.2 Angstrom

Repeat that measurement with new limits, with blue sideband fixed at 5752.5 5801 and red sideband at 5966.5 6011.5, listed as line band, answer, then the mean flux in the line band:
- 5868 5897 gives 0.8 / 9.28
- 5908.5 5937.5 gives 1.0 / 9.32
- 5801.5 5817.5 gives 1.9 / 8.21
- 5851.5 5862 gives -0.3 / 9.73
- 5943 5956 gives 0.5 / 9.35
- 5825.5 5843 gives 0.3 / 9.25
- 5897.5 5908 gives 0.3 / 9.29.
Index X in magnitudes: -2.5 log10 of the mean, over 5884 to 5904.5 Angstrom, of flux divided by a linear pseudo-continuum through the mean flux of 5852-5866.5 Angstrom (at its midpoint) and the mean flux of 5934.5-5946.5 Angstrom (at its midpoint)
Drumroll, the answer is 0.022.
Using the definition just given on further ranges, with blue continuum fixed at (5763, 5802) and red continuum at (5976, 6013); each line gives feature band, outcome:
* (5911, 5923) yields 0.032 mag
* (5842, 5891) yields 0.006 mag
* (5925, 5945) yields 0.033 mag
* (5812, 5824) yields 0.007 mag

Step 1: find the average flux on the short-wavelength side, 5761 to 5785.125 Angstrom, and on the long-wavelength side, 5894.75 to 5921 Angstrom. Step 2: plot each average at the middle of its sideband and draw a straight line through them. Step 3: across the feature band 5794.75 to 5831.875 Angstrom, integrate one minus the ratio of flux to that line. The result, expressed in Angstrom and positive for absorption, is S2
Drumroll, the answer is 1.9 Angstrom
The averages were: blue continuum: 9.1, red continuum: 9.28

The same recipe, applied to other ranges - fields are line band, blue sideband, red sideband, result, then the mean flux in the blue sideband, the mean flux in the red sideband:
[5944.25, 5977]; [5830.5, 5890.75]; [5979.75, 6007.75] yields 0.35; 9.37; 9.87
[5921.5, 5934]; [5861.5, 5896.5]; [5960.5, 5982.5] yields 0.17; 9.19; 9.76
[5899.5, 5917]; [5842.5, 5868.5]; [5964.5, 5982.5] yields 0.47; 9.41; 9.74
